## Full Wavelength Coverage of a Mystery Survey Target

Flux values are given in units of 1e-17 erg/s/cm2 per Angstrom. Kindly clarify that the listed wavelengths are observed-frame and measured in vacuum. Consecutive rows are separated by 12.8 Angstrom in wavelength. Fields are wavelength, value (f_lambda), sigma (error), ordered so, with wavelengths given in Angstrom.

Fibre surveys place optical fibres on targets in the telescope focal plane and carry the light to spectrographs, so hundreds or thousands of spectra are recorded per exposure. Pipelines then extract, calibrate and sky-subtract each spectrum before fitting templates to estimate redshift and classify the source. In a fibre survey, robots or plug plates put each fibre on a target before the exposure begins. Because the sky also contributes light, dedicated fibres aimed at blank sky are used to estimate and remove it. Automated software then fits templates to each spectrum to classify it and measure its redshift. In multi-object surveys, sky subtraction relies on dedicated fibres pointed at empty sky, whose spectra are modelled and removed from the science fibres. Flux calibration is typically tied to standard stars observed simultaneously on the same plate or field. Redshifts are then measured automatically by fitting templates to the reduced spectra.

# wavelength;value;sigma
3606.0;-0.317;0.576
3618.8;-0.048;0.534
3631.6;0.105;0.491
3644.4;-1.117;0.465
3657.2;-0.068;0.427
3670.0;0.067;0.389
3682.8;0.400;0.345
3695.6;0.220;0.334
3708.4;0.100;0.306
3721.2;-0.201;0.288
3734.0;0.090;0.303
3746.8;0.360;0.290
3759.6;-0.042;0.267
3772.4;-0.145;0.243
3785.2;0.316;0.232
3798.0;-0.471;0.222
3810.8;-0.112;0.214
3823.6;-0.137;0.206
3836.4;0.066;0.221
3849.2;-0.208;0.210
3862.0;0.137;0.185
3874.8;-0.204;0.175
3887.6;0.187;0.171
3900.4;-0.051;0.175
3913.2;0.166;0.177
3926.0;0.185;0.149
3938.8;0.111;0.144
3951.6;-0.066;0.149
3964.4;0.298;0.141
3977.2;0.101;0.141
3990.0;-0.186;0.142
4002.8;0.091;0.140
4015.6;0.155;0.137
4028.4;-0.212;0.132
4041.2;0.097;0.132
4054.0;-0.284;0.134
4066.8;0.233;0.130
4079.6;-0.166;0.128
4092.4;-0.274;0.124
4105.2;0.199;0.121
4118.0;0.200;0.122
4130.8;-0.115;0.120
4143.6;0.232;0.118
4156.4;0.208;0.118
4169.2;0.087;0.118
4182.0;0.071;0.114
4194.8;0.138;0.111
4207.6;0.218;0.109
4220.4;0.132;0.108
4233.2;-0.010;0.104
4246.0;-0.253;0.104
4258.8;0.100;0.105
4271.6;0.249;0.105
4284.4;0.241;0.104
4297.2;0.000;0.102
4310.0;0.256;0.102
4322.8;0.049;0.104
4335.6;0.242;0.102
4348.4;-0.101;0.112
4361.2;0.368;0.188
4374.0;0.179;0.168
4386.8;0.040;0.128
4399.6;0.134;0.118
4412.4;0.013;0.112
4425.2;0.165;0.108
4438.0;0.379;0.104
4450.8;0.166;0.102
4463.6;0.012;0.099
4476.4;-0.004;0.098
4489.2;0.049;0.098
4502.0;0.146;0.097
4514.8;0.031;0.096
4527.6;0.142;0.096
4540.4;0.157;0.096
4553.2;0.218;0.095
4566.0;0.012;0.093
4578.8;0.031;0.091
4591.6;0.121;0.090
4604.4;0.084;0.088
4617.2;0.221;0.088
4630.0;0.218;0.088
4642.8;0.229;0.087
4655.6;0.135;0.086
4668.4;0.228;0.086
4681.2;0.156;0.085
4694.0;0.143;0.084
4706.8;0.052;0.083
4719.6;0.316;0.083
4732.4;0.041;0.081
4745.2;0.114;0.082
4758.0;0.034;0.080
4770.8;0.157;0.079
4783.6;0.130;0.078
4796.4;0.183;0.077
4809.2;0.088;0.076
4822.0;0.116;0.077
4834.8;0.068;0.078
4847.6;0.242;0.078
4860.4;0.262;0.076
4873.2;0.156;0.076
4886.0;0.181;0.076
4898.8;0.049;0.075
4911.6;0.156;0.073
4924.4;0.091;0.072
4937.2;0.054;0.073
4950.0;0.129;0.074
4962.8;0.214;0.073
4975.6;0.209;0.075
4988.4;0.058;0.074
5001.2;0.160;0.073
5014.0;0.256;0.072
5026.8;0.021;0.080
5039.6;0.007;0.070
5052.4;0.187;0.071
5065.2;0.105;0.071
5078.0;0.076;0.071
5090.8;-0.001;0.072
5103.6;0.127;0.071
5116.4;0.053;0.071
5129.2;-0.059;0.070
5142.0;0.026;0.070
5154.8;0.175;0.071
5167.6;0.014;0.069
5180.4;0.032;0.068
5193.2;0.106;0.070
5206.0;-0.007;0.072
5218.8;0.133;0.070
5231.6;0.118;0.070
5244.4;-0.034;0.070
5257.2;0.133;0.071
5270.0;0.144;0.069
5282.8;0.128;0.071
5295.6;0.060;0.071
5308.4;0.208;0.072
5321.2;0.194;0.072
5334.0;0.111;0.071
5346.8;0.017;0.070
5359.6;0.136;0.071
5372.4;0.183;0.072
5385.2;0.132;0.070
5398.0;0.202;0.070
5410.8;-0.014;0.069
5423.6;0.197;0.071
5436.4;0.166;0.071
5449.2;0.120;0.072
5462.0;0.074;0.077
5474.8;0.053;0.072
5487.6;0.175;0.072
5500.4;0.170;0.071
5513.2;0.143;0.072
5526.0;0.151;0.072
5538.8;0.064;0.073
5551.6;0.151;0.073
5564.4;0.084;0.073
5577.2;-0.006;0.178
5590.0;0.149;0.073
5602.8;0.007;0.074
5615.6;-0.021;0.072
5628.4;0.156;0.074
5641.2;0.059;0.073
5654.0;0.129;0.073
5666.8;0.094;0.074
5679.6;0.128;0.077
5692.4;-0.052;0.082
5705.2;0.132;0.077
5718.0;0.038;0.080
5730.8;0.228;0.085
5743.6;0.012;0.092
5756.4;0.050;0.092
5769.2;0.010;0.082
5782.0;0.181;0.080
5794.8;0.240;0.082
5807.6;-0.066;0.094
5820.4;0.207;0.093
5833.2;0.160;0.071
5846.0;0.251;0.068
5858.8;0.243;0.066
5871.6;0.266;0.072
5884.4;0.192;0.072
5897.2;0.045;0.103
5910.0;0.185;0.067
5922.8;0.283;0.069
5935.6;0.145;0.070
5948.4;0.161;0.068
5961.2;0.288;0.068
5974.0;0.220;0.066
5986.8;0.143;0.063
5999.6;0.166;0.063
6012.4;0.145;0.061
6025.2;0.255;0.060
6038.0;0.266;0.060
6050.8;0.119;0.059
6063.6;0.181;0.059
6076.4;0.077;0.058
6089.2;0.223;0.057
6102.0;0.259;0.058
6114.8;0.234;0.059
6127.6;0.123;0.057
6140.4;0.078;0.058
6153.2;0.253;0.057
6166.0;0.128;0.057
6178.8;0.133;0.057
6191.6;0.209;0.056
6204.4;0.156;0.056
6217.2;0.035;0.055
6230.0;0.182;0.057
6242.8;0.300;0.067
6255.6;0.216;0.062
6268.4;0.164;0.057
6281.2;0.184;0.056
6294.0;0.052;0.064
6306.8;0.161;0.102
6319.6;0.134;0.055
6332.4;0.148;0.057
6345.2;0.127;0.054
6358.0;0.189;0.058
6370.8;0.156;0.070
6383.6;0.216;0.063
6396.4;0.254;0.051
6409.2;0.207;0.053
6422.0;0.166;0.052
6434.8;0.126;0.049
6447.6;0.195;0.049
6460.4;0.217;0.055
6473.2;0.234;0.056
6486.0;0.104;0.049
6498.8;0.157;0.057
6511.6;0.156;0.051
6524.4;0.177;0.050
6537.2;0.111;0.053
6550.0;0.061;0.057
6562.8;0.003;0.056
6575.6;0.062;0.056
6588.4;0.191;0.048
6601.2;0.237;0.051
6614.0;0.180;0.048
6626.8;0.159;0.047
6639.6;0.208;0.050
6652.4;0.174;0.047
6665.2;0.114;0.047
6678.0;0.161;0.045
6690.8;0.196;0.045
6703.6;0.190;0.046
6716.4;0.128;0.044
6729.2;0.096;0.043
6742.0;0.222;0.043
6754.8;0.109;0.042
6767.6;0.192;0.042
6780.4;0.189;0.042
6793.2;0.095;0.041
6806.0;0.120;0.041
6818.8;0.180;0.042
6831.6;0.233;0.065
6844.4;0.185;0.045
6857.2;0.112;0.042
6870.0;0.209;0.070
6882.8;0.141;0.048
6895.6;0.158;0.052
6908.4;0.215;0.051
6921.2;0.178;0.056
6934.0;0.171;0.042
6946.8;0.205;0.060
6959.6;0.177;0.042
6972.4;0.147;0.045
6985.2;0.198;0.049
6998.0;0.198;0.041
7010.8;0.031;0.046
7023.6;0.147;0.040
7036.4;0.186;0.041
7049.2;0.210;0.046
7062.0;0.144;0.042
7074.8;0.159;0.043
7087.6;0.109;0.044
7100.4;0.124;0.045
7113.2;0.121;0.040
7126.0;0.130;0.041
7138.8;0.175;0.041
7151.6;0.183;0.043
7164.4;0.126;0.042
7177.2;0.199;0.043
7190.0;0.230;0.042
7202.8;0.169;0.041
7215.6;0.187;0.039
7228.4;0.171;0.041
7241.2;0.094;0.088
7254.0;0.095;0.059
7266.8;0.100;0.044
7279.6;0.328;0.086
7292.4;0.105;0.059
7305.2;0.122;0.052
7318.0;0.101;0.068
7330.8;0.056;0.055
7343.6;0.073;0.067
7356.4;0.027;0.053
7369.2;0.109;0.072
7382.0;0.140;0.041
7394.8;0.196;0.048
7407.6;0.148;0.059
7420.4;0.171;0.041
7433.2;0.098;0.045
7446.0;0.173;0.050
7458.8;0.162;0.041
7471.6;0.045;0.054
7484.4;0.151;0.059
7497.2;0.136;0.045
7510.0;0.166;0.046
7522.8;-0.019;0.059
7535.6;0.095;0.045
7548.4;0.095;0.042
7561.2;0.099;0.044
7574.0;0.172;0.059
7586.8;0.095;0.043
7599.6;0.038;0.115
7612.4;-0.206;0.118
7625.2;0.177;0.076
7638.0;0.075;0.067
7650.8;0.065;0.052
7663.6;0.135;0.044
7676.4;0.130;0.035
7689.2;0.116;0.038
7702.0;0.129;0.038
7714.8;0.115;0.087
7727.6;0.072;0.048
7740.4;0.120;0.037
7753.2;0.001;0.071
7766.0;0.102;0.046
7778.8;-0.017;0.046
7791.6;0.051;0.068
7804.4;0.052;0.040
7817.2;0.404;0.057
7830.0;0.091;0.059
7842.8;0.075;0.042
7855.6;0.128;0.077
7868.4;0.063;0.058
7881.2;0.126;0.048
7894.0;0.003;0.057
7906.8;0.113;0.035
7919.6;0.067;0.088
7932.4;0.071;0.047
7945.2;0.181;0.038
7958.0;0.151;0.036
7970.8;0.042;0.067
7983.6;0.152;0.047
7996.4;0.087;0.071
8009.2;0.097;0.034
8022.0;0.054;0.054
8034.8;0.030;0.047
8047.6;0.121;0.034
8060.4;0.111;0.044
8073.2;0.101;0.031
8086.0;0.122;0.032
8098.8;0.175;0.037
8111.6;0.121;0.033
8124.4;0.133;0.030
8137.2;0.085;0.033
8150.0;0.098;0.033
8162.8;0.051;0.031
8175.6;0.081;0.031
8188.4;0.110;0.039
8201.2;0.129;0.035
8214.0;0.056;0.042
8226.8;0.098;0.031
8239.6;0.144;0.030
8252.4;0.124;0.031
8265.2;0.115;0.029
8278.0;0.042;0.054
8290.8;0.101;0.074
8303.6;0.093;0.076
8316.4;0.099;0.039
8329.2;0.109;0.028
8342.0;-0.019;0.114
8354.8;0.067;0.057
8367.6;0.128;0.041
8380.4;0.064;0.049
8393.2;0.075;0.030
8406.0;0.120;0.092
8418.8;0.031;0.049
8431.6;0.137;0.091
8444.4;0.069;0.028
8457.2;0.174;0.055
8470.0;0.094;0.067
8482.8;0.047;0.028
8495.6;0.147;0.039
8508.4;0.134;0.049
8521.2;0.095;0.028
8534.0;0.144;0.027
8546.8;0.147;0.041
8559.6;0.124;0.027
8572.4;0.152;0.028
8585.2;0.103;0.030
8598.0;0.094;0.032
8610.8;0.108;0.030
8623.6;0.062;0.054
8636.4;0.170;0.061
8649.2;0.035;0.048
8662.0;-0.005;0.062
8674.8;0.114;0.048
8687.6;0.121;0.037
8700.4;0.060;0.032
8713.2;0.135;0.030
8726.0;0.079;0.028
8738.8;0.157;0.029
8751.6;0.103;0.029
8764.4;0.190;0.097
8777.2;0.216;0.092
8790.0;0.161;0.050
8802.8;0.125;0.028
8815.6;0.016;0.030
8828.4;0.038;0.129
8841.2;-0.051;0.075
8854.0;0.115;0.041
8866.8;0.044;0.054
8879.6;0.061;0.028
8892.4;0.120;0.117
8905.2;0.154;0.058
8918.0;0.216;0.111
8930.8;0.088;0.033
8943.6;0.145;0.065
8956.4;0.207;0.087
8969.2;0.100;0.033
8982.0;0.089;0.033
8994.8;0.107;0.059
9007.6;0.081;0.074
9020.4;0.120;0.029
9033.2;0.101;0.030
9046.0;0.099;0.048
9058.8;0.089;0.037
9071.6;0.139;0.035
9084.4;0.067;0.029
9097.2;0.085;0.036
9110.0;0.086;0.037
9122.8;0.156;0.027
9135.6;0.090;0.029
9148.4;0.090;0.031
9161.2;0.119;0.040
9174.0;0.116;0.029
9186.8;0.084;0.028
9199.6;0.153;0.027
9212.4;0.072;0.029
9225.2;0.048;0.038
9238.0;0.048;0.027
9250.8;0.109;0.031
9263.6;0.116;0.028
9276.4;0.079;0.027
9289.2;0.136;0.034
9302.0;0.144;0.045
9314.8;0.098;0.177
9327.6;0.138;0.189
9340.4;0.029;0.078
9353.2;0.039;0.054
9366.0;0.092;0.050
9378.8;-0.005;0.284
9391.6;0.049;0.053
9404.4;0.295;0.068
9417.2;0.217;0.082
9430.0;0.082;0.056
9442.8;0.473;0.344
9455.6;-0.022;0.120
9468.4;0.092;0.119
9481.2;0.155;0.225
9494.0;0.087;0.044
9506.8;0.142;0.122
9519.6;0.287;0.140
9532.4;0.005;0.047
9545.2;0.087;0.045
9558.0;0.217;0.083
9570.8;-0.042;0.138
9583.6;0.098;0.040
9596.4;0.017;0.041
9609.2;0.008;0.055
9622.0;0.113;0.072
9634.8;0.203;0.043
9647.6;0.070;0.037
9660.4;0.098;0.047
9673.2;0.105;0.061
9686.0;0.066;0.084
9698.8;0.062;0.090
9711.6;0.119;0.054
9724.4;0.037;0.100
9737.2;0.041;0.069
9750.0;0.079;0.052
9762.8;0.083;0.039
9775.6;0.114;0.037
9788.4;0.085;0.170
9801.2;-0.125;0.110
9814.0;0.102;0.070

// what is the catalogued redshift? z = 0.19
